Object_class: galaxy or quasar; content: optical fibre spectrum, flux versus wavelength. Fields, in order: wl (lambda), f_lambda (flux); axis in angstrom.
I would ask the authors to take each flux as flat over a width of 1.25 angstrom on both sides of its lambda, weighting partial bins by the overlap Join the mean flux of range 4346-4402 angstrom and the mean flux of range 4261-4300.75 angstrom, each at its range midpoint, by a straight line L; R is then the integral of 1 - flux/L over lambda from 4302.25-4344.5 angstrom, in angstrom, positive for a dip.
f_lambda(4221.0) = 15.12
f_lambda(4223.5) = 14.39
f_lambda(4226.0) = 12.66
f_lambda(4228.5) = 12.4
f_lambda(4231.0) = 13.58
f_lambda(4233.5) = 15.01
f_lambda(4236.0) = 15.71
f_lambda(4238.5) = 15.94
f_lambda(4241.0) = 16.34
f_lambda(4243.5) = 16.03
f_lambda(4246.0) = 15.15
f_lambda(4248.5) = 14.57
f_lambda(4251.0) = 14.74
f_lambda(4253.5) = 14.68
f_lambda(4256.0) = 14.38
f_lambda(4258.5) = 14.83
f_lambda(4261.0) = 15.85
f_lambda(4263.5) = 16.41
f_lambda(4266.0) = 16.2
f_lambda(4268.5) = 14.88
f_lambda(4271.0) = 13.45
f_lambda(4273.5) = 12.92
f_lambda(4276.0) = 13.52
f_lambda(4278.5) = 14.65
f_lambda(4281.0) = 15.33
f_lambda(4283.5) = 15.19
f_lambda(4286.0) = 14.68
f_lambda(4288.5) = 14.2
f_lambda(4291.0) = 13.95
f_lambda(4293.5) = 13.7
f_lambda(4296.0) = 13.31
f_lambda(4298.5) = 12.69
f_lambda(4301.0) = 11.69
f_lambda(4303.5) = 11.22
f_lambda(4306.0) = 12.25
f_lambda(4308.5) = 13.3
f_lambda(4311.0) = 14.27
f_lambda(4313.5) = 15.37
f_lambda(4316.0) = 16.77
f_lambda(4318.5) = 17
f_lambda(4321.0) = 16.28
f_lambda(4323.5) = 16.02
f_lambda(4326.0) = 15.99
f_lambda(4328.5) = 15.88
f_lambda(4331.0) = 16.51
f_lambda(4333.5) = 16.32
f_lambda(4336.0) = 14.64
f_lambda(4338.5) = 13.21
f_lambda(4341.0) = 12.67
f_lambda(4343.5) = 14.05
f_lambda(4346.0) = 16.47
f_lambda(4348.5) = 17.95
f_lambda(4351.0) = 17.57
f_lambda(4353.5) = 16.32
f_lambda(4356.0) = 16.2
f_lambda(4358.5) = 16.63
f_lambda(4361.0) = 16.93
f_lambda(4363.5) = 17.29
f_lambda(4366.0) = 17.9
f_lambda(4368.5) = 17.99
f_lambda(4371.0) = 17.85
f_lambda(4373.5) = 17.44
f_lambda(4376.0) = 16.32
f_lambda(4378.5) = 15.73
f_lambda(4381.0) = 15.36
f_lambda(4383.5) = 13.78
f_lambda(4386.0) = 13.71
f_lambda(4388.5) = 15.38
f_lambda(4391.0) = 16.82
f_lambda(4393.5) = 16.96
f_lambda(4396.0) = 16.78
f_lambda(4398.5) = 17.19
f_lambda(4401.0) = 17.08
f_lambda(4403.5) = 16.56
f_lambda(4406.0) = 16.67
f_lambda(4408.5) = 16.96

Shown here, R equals 1.5 angstrom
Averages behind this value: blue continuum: 14.3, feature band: 14.8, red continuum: 16.6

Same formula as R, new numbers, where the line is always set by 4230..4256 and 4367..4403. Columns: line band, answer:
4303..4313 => 1.67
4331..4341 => 0.77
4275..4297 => 1.71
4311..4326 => -0.30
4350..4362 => -0.46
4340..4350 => 0.37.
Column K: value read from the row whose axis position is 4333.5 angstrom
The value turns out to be 16.32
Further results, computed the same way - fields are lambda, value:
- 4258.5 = 14.83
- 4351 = 17.57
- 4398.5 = 17.19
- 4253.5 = 14.68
